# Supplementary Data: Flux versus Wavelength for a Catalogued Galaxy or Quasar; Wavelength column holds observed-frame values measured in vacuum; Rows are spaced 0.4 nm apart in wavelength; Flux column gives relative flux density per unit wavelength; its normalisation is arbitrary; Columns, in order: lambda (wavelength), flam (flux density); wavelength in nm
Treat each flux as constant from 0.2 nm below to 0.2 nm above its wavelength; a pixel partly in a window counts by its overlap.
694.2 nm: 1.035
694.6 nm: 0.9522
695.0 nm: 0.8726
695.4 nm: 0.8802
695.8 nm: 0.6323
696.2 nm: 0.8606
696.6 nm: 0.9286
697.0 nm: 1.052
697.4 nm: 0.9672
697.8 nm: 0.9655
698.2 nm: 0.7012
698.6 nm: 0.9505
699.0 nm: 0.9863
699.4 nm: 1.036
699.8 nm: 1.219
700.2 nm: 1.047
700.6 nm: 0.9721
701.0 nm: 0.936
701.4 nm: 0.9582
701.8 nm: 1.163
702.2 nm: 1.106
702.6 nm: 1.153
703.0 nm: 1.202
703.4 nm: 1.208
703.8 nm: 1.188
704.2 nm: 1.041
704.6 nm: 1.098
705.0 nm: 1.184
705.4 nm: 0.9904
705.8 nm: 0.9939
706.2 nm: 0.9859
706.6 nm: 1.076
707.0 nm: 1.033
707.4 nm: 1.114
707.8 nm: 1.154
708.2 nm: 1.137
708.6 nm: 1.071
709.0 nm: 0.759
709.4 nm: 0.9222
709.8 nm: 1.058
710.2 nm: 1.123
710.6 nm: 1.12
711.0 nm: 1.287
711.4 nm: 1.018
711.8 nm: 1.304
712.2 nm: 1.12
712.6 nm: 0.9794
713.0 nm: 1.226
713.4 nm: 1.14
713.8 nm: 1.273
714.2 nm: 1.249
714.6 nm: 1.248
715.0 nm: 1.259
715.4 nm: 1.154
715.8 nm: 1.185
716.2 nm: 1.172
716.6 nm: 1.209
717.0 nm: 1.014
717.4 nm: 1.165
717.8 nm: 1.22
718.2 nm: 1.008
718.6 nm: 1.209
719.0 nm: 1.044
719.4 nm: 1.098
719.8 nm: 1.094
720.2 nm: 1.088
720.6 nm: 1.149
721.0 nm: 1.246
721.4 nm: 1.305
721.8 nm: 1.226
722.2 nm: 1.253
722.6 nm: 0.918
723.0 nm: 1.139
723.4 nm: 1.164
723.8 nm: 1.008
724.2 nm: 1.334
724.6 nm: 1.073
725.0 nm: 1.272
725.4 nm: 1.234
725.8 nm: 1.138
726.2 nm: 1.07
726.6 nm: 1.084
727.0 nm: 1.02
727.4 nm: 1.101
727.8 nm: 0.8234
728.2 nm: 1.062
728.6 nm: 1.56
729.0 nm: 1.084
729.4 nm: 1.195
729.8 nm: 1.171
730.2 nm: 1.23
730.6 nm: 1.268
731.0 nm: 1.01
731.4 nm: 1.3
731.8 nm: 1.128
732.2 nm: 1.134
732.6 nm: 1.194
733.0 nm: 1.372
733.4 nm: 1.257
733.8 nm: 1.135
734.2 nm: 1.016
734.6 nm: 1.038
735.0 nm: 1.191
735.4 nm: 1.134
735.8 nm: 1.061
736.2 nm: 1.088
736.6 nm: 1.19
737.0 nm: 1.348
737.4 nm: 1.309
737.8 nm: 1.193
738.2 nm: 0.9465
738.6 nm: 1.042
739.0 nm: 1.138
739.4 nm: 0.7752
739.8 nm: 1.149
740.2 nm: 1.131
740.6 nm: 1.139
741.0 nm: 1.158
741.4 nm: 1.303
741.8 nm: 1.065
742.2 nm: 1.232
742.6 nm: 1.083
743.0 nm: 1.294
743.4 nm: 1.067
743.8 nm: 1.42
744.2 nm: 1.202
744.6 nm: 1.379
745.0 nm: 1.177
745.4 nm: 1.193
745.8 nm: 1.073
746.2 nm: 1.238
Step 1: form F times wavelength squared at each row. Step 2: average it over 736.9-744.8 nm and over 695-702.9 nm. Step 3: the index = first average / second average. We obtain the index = 1.3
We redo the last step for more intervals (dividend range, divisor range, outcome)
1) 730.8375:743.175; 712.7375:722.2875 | 1.03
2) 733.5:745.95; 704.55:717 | 1.12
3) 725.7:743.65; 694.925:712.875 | 1.20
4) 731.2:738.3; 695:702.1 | 1.36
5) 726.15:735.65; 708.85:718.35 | 1.06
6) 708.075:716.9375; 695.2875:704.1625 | 1.17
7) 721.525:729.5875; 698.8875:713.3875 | 1.11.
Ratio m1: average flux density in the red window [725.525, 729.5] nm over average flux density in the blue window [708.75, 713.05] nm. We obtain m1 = 1.03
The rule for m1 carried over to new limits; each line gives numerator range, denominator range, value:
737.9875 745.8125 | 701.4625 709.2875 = 1.06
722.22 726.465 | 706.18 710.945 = 1.08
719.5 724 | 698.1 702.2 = 1.13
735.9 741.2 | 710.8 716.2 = 0.95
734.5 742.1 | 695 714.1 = 1.08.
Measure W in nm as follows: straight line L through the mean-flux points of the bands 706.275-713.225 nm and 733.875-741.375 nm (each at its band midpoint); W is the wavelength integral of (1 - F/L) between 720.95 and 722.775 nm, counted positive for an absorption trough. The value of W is -0.15 nm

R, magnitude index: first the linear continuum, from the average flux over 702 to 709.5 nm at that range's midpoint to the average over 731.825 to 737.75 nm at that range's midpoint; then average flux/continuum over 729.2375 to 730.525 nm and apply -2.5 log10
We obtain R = -0.04 mag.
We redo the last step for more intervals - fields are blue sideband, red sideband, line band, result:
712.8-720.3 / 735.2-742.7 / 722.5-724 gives 0.08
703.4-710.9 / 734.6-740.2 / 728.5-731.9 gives -0.10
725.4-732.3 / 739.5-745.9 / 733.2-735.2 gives 0.03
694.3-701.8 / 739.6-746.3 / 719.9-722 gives -0.12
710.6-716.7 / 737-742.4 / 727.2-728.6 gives 0.08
